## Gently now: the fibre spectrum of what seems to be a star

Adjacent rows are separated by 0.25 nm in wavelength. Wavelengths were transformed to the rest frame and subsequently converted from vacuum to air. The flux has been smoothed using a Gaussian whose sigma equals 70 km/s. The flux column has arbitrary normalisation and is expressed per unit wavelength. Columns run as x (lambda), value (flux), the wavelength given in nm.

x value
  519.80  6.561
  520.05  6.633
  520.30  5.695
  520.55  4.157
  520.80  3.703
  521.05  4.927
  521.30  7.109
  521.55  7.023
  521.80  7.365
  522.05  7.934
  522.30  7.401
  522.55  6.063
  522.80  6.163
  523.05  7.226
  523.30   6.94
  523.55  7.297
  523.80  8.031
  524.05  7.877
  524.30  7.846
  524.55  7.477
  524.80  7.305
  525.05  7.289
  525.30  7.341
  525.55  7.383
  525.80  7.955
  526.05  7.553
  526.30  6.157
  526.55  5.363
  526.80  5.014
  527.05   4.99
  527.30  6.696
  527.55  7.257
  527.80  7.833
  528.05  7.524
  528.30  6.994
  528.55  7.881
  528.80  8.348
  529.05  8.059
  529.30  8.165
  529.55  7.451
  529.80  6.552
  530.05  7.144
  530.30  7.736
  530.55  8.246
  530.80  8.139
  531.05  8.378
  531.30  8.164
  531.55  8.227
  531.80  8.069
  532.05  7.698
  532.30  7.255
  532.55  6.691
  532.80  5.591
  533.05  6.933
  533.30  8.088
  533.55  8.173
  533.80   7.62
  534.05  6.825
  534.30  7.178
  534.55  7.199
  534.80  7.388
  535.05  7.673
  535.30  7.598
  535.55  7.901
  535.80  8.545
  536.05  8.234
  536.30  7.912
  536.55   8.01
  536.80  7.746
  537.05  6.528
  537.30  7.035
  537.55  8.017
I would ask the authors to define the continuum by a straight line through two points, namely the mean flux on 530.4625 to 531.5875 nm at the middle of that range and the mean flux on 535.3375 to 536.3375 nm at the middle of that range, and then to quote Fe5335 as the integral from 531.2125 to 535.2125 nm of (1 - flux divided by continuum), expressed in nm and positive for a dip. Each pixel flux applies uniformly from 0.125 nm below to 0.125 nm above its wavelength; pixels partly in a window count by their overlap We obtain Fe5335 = 0.37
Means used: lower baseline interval 8.23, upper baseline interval 8.12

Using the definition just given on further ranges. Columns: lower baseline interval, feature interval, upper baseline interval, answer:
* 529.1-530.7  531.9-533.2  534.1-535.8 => 0.12 nm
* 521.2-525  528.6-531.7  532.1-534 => -0.29 nm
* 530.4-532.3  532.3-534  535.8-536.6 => 0.19 nm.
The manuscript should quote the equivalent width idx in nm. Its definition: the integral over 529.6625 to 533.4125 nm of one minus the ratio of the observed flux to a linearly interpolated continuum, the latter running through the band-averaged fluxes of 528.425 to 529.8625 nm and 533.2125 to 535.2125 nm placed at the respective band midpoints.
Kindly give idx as 0.07 nm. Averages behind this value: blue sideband 7.79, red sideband 7.51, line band 7.53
